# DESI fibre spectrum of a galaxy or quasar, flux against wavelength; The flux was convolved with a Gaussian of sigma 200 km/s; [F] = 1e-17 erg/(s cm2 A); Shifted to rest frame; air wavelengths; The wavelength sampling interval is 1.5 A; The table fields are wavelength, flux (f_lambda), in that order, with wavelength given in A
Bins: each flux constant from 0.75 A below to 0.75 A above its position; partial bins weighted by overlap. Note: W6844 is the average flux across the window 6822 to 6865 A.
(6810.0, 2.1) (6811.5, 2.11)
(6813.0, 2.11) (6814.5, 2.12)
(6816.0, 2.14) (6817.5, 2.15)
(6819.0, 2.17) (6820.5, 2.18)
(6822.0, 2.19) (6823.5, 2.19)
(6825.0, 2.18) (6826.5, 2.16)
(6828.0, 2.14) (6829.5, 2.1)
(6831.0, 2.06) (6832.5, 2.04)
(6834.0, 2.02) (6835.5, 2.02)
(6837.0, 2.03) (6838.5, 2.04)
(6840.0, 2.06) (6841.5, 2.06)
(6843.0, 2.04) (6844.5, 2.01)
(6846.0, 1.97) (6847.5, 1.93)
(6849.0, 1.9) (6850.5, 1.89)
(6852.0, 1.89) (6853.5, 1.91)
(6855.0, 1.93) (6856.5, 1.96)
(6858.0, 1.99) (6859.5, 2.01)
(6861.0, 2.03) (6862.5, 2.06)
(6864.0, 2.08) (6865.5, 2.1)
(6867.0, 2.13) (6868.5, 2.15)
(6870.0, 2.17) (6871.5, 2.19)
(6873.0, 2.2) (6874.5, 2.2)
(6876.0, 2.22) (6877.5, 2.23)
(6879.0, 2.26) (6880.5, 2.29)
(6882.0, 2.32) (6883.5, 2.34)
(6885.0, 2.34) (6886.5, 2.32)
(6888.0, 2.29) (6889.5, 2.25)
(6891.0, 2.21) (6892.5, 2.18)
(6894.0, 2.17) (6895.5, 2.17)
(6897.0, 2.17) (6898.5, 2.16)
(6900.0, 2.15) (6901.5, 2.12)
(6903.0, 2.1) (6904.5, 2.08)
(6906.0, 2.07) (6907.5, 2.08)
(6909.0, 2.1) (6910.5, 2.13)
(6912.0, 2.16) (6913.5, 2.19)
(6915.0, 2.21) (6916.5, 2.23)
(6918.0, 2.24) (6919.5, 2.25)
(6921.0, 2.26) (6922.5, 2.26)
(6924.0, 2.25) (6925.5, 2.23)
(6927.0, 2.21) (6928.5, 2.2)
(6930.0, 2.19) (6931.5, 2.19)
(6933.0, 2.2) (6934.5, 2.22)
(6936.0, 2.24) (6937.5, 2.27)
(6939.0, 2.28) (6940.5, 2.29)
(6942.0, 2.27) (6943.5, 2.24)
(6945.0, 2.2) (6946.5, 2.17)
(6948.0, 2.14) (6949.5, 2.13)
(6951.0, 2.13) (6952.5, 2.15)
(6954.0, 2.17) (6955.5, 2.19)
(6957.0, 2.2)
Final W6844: 2.03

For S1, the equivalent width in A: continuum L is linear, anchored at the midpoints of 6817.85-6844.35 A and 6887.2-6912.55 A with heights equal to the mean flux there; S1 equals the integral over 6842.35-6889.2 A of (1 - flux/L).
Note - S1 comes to 0.4 A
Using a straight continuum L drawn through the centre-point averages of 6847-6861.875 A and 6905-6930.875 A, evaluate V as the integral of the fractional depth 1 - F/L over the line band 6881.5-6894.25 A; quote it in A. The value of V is -1.2 A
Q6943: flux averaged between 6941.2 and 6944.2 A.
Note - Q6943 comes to 2.26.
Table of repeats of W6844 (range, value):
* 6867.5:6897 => 2.23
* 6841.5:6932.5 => 2.14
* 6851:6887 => 2.14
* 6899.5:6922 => 2.16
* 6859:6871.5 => 2.1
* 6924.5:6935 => 2.21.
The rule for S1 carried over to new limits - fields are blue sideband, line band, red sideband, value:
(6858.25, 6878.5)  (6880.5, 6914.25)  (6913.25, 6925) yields 0.06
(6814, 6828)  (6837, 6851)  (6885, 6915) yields 1.12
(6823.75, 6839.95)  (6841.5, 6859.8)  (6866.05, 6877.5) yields 1.49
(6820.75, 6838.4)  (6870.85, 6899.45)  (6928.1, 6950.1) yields -1.02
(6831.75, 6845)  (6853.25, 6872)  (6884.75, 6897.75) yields 0.61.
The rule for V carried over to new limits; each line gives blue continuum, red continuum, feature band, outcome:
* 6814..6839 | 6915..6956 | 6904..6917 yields 0.32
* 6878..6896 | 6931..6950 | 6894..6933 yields 1.13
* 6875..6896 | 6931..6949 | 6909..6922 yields 0.21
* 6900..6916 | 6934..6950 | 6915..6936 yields -0.47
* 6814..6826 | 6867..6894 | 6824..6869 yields 3.44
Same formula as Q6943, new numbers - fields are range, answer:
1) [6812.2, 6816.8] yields 2.12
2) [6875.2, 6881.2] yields 2.25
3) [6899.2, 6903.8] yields 2.12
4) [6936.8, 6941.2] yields 2.28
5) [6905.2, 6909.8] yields 2.08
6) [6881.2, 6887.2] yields 2.33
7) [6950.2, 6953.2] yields 2.14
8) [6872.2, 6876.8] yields 2.21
